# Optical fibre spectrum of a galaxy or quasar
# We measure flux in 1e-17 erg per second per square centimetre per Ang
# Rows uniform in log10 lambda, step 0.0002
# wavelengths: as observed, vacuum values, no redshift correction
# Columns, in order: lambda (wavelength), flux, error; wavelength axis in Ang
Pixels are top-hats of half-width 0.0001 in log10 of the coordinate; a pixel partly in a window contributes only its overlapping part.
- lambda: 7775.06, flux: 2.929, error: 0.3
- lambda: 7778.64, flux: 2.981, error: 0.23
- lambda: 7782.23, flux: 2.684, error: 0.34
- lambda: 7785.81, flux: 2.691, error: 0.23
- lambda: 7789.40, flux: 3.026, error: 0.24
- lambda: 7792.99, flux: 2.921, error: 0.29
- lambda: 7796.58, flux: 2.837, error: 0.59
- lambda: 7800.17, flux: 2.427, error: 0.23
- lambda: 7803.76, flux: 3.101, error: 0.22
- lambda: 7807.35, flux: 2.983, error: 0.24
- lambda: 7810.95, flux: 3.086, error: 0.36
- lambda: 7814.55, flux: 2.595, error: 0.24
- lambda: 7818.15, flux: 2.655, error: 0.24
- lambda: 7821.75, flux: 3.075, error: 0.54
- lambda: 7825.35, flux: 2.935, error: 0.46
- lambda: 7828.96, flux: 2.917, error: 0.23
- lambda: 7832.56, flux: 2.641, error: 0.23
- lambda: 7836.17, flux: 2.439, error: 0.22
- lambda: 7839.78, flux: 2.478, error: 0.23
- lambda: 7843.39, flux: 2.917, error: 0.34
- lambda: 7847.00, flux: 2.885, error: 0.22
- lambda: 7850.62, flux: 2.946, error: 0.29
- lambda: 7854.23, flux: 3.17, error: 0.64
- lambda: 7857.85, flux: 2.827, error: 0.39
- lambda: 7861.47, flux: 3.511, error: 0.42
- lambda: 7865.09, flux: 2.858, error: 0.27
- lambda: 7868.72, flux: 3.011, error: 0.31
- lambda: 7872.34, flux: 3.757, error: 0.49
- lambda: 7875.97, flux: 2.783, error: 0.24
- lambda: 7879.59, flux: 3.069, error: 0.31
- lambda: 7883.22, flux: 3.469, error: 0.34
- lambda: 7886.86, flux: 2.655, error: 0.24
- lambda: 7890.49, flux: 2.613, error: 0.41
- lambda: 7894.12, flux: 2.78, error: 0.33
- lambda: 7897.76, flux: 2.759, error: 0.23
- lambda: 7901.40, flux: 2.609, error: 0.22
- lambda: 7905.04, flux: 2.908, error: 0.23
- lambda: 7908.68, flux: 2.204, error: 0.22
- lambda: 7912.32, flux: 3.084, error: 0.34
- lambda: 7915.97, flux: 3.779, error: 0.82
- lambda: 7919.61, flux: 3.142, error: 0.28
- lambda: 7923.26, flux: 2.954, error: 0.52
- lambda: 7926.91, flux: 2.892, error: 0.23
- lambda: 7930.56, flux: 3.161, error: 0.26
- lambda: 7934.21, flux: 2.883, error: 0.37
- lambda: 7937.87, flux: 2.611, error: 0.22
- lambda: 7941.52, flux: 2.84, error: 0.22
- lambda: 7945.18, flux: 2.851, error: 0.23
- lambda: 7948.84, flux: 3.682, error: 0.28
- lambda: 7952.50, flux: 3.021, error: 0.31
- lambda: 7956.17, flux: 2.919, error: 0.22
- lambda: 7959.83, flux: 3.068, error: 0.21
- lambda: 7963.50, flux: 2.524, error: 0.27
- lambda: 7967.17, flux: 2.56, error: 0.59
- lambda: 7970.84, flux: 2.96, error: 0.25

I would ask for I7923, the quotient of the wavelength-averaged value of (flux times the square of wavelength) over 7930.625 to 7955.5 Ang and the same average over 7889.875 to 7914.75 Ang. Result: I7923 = 1.1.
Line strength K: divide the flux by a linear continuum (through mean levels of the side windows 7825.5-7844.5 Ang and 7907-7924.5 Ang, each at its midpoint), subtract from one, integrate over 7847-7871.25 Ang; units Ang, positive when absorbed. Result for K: -2.3 Ang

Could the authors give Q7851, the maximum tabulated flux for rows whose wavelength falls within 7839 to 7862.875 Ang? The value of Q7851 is 3.511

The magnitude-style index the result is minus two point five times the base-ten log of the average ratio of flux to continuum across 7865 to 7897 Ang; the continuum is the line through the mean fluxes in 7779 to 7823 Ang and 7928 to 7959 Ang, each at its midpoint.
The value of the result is -0.03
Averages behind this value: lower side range 2.84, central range 3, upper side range 3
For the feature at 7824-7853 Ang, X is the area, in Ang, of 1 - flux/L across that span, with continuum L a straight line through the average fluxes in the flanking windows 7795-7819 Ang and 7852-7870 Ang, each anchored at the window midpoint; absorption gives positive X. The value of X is 1.9 Ang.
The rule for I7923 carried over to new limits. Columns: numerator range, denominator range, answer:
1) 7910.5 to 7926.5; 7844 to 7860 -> 1.10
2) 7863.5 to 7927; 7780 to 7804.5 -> 1.09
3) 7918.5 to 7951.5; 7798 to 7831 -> 1.08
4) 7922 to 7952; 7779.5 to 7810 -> 1.09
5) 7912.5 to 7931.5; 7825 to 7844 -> 1.21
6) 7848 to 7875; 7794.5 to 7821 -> 1.13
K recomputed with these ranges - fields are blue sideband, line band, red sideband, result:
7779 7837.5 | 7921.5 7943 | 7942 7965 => 0.64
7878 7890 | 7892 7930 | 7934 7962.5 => 1.01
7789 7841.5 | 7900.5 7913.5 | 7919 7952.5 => 1.16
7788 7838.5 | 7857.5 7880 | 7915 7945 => -1.77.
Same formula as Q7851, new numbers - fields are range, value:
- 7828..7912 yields 3.757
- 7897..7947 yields 3.779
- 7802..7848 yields 3.101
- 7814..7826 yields 3.075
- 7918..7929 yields 3.142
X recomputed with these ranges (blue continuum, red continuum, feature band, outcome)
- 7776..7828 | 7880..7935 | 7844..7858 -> -0.4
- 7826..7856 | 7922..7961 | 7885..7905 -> 1.4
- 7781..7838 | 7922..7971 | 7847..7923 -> -3.2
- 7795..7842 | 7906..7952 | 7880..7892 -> -0.1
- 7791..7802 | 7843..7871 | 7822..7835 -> 0.2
